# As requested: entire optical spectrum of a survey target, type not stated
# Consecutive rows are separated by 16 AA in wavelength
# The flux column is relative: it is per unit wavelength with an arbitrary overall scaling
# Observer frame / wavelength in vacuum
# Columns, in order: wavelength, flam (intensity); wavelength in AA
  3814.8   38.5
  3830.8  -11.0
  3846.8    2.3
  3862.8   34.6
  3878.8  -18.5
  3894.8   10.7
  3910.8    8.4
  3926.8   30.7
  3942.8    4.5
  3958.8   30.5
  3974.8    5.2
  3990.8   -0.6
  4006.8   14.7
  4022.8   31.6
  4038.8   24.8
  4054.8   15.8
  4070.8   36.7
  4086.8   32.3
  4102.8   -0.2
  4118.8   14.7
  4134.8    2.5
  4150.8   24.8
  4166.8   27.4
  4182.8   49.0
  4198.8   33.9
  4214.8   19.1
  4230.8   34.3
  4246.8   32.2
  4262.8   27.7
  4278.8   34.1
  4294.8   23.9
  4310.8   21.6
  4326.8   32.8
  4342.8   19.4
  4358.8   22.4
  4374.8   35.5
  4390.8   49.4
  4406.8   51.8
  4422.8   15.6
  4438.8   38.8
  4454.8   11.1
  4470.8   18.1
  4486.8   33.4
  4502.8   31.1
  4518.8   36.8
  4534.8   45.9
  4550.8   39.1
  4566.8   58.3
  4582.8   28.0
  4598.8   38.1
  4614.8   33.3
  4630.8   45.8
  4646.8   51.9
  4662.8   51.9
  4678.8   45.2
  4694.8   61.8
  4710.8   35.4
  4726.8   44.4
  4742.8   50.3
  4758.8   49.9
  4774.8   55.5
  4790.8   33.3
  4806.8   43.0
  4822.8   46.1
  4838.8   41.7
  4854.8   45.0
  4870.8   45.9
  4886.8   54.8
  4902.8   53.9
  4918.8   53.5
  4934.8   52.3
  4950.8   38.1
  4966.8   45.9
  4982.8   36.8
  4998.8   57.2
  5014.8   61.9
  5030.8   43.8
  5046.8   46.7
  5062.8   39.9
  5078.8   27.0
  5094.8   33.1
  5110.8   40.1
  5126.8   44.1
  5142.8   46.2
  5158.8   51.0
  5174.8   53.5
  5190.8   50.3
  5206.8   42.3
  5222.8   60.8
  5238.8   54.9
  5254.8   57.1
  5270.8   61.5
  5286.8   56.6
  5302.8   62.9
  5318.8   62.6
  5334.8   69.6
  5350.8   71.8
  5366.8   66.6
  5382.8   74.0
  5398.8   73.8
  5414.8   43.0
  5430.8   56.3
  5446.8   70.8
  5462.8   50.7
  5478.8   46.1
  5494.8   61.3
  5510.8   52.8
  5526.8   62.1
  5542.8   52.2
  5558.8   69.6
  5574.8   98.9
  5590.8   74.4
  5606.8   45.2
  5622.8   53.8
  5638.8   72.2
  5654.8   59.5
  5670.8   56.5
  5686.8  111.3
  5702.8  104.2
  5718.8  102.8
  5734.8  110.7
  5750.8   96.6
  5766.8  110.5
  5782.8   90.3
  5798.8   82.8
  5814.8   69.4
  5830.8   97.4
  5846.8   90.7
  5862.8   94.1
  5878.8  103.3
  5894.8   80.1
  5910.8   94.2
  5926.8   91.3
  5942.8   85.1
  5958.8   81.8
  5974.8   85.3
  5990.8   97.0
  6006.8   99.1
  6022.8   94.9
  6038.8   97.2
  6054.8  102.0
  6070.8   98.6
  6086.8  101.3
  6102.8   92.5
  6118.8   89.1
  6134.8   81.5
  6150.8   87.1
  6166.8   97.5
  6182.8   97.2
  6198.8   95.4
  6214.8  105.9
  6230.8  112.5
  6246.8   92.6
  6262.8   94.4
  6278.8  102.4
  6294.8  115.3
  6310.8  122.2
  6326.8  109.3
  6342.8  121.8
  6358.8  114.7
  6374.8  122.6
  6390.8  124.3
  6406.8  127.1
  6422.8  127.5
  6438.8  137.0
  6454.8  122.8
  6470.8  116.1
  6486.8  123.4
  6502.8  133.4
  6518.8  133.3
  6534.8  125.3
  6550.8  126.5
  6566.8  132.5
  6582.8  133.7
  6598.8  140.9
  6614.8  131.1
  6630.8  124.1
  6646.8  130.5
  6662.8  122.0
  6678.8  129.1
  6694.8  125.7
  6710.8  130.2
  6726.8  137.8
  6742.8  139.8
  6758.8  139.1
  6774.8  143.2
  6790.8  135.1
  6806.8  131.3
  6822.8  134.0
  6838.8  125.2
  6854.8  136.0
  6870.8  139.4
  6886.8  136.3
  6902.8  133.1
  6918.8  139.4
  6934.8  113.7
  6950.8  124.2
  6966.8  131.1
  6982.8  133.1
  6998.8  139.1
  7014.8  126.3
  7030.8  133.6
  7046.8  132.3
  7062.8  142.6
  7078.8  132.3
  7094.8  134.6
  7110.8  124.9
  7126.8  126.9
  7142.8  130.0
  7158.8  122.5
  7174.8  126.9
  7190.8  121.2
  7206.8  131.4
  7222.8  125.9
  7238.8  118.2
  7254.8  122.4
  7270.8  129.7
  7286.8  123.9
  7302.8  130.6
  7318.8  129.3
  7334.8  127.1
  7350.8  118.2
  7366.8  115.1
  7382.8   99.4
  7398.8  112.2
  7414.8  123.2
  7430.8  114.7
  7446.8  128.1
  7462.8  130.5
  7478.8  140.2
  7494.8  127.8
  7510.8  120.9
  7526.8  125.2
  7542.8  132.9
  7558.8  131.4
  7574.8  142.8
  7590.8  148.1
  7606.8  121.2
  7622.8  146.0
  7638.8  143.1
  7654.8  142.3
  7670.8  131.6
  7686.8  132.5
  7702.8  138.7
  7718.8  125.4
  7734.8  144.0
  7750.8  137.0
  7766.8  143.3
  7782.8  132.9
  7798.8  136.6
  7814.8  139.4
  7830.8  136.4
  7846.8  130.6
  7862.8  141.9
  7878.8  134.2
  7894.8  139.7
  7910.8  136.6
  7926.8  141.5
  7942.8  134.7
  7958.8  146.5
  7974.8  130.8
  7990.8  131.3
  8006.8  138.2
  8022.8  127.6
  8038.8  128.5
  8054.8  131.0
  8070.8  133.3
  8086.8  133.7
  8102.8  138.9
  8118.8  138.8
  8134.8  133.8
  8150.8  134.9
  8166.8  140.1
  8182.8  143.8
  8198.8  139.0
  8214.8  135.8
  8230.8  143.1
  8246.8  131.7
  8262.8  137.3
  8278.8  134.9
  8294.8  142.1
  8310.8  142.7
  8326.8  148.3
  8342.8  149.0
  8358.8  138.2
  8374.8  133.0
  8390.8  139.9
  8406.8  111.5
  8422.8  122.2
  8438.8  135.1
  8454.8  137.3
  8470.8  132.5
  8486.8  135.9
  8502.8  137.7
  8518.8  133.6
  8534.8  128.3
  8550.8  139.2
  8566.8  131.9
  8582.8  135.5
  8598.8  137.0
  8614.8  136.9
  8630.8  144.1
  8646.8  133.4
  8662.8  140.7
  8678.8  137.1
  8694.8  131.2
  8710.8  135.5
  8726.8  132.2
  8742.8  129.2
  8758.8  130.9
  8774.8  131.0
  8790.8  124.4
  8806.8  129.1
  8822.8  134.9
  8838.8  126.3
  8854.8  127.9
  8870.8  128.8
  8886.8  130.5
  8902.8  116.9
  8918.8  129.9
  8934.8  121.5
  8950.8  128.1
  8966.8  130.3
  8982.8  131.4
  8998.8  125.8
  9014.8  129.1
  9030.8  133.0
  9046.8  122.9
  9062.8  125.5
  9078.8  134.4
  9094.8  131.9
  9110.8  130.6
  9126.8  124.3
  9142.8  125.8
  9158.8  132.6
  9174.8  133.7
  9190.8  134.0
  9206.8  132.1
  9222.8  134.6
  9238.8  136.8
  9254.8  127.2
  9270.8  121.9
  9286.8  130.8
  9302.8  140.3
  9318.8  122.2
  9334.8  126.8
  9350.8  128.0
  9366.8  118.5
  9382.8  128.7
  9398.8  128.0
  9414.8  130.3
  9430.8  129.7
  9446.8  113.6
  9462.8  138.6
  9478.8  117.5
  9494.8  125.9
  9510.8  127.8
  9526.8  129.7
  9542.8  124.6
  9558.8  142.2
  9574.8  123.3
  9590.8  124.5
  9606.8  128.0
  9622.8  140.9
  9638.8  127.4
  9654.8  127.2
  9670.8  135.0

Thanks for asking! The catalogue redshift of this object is 0.43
